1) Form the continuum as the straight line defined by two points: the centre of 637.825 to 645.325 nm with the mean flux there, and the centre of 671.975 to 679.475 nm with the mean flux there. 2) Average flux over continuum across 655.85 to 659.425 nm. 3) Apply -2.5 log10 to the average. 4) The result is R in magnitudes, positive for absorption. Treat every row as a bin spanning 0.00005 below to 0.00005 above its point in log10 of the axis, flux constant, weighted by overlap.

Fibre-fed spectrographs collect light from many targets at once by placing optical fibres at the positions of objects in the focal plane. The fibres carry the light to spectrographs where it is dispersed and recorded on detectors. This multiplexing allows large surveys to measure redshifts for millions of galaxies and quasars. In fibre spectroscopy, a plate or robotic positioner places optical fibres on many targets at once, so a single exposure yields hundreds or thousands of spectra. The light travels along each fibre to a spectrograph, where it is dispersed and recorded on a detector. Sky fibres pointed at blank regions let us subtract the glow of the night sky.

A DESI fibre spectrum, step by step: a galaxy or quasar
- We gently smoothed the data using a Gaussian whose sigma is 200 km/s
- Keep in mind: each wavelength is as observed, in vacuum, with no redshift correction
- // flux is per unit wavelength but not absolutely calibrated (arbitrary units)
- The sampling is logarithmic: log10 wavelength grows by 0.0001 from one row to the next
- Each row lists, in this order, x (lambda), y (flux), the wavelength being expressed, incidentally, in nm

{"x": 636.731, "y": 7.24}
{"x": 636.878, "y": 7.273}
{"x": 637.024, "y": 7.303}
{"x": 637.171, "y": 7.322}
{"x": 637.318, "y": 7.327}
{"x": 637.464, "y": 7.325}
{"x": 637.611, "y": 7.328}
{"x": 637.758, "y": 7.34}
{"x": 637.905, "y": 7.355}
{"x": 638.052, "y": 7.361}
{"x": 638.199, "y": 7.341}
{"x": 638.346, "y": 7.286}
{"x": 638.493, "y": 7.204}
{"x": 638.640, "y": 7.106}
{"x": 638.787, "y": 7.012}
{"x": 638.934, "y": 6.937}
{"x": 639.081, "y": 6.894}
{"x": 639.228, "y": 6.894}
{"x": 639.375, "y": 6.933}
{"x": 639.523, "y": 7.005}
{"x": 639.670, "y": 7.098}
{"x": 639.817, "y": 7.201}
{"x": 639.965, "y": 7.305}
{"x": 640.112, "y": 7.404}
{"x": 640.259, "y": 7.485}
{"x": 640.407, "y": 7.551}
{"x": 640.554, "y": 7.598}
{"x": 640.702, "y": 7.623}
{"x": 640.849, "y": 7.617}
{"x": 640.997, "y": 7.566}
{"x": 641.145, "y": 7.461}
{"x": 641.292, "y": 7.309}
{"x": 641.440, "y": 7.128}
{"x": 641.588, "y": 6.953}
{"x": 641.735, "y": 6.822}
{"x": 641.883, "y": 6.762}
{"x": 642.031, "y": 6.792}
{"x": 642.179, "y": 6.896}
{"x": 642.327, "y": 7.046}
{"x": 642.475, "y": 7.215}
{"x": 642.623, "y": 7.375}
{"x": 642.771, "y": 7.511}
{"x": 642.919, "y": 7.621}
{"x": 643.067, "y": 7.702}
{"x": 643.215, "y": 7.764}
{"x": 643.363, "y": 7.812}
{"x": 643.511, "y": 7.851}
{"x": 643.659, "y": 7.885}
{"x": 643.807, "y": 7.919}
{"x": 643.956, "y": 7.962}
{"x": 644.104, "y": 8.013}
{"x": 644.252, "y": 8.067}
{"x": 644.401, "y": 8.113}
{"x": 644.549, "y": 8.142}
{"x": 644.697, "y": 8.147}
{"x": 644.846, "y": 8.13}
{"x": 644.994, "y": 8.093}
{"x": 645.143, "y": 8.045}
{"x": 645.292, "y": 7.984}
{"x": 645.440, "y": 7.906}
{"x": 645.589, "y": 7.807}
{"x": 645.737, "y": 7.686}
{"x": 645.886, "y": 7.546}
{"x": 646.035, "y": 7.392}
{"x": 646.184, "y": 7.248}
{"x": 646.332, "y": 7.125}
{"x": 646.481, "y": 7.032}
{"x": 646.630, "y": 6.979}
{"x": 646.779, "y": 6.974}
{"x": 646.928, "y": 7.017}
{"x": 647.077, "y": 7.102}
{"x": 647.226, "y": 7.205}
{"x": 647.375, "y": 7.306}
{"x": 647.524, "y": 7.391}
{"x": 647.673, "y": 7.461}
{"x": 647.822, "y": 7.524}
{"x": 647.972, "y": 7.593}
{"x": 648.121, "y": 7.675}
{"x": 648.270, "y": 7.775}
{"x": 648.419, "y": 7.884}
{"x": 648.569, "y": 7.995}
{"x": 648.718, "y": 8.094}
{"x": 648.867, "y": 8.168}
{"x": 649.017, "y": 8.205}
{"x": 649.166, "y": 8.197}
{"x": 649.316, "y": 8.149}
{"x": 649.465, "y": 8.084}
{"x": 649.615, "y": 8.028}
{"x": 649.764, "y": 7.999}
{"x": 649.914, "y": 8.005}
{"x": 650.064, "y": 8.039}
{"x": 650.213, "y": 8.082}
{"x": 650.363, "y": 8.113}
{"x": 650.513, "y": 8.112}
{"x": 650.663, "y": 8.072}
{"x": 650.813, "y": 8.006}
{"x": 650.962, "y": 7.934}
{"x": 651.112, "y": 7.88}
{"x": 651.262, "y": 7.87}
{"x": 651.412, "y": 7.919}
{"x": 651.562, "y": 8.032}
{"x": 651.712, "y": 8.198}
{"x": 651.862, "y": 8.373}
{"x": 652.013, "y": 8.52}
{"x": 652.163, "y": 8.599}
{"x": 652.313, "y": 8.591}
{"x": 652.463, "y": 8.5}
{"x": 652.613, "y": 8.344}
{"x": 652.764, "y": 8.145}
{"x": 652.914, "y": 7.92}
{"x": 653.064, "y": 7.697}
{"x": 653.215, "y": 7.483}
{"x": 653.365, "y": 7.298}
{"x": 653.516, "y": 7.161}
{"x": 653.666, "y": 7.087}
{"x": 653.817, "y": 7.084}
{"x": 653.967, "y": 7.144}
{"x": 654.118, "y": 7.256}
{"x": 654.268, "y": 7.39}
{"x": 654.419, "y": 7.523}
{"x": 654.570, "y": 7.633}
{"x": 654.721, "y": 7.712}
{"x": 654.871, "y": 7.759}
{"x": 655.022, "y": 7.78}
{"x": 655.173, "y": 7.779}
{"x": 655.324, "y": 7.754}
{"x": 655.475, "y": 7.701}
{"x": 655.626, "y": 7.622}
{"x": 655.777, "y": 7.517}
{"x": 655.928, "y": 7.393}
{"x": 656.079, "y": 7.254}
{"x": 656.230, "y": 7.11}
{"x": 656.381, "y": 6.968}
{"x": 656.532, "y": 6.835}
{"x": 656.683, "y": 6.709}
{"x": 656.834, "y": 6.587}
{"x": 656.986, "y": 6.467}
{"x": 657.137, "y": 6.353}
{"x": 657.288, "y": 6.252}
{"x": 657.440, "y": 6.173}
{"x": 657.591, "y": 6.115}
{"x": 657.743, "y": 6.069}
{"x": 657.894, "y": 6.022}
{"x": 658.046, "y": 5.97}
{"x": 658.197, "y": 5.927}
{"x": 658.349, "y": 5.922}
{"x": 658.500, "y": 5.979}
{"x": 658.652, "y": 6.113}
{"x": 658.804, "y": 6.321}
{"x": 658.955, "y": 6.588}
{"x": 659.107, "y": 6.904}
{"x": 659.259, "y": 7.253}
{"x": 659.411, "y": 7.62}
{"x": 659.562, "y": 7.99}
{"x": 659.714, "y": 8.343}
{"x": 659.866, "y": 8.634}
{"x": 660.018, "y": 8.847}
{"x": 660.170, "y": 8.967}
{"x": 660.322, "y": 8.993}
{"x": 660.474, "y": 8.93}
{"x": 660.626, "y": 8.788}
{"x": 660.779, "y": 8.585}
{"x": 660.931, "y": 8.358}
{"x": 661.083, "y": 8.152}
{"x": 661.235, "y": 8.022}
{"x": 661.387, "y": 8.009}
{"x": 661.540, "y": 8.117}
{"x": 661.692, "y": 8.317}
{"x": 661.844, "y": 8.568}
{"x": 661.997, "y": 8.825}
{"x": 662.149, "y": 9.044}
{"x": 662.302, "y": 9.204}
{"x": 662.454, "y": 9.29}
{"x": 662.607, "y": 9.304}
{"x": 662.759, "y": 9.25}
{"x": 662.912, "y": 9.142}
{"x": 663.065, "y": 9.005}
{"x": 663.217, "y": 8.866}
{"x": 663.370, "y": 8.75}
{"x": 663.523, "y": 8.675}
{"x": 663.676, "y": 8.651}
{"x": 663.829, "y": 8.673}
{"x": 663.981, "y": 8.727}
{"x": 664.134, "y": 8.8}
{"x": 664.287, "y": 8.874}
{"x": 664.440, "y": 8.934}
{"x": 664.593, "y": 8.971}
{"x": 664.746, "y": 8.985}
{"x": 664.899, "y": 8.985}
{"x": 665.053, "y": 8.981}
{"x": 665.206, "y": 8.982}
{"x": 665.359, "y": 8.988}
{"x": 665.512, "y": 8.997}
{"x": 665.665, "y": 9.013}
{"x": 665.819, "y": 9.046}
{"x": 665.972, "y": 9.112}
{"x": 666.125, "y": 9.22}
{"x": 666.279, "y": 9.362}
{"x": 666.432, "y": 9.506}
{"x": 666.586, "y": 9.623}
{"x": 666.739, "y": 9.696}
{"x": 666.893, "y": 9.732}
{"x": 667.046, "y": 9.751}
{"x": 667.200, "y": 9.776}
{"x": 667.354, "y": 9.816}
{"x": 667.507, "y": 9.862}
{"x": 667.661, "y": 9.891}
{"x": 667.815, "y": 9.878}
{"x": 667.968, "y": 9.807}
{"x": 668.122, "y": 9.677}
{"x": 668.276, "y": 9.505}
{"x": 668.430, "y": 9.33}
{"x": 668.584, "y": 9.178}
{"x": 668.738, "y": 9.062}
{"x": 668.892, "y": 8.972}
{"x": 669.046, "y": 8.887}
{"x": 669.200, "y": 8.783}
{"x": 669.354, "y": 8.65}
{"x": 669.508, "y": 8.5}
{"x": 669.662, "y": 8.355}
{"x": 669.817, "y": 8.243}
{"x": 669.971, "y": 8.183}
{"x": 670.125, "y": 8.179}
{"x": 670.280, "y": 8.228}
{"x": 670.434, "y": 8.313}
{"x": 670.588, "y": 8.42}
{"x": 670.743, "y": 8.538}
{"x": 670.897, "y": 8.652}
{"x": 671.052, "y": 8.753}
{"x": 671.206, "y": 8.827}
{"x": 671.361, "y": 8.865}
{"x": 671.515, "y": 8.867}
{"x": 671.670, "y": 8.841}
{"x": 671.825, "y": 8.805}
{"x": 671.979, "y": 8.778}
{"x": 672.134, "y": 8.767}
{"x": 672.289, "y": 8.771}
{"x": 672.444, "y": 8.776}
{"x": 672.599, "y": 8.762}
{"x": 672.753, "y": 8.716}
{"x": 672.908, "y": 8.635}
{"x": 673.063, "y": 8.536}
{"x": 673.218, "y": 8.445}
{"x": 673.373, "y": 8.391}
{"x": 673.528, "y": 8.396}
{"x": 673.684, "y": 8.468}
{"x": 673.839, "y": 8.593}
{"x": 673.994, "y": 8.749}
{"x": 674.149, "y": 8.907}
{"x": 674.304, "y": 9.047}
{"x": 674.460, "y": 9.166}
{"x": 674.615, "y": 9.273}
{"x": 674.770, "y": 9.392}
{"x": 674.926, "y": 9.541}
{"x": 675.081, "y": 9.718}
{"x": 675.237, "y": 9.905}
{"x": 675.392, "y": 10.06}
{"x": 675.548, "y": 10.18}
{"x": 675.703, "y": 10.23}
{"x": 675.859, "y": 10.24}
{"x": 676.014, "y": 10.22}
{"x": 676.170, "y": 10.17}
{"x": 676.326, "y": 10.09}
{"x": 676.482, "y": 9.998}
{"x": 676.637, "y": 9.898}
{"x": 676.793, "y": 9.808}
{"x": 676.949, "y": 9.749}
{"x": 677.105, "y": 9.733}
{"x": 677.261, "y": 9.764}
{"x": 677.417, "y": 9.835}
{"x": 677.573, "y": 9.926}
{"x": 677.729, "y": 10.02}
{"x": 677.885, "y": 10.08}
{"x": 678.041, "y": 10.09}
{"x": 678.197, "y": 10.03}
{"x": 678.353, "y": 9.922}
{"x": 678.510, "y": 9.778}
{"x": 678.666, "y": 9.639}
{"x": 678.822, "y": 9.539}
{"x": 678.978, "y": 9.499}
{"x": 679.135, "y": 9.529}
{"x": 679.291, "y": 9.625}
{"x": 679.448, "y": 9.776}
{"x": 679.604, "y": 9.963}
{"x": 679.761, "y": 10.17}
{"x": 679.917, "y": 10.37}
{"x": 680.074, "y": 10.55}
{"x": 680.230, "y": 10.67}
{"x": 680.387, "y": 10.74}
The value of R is 0.27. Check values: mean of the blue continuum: 7.45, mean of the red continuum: 9.46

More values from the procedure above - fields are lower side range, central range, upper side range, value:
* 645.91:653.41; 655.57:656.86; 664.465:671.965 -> 0.16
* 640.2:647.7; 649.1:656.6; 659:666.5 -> 0.04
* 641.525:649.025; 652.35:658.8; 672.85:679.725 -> 0.16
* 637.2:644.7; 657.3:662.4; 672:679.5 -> 0.12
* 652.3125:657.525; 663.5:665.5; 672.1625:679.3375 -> -0.07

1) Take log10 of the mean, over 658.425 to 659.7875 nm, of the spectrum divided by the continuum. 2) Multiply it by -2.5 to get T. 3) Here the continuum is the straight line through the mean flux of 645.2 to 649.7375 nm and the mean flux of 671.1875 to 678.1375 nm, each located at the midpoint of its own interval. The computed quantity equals 0.19 mag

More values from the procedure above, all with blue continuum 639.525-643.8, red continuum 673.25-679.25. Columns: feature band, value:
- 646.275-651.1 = 0.014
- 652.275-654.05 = 0.059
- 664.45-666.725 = -0.026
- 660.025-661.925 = 0.016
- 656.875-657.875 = 0.322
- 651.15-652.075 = -0.015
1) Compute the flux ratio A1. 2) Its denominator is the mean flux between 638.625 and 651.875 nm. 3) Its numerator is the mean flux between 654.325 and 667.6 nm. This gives 1.07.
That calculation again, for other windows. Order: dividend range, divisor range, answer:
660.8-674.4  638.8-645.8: 1.18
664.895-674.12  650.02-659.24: 1.22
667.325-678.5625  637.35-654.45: 1.21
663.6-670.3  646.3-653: 1.16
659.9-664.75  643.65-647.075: 1.14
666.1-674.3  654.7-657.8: 1.27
